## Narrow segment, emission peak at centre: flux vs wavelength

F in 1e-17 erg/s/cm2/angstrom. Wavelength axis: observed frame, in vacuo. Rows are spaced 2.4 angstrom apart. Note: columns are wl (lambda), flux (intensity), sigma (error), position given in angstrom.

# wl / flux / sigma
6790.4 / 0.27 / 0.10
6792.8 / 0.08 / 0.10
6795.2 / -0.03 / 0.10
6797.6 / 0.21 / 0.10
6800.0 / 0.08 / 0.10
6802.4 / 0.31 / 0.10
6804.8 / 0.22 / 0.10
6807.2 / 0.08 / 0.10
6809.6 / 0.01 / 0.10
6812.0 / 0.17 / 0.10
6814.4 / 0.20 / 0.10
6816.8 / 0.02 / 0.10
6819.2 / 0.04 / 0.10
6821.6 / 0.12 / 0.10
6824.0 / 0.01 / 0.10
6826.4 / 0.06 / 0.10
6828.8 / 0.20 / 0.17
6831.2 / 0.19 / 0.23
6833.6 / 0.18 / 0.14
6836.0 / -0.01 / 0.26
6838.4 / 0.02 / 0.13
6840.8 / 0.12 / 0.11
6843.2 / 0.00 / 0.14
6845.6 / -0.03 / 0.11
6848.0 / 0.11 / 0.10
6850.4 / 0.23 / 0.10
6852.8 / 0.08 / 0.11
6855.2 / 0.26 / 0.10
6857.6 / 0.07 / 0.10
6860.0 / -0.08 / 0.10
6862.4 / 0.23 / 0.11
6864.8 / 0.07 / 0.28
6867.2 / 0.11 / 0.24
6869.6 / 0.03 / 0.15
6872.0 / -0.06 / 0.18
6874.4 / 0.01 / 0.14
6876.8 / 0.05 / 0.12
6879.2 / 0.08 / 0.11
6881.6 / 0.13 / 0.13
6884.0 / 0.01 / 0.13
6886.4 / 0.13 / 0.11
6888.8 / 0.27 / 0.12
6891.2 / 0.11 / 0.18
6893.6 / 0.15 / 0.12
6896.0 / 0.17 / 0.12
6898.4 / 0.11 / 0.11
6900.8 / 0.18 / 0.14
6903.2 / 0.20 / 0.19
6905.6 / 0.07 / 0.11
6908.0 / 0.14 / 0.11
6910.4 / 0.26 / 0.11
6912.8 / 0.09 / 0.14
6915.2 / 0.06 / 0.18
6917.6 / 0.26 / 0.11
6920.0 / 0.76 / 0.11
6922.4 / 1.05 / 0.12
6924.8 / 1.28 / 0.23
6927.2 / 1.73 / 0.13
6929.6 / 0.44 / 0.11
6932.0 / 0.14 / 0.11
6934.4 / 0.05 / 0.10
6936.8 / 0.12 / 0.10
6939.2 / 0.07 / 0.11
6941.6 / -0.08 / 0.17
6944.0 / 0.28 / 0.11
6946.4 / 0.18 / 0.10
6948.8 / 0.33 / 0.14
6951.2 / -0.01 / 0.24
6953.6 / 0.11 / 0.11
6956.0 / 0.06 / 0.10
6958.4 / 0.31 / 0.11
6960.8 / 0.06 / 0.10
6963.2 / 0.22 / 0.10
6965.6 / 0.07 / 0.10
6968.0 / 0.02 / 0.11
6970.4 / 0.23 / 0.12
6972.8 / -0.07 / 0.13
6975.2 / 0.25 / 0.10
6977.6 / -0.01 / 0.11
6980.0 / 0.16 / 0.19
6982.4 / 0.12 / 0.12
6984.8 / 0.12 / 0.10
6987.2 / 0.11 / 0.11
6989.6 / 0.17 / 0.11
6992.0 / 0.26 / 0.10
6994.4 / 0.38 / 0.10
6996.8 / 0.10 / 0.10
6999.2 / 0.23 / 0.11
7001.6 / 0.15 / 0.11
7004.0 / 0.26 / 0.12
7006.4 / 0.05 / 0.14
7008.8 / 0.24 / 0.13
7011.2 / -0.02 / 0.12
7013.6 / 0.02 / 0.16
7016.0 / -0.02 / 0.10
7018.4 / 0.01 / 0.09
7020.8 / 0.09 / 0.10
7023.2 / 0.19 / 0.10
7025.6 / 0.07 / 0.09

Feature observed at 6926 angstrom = [O II]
